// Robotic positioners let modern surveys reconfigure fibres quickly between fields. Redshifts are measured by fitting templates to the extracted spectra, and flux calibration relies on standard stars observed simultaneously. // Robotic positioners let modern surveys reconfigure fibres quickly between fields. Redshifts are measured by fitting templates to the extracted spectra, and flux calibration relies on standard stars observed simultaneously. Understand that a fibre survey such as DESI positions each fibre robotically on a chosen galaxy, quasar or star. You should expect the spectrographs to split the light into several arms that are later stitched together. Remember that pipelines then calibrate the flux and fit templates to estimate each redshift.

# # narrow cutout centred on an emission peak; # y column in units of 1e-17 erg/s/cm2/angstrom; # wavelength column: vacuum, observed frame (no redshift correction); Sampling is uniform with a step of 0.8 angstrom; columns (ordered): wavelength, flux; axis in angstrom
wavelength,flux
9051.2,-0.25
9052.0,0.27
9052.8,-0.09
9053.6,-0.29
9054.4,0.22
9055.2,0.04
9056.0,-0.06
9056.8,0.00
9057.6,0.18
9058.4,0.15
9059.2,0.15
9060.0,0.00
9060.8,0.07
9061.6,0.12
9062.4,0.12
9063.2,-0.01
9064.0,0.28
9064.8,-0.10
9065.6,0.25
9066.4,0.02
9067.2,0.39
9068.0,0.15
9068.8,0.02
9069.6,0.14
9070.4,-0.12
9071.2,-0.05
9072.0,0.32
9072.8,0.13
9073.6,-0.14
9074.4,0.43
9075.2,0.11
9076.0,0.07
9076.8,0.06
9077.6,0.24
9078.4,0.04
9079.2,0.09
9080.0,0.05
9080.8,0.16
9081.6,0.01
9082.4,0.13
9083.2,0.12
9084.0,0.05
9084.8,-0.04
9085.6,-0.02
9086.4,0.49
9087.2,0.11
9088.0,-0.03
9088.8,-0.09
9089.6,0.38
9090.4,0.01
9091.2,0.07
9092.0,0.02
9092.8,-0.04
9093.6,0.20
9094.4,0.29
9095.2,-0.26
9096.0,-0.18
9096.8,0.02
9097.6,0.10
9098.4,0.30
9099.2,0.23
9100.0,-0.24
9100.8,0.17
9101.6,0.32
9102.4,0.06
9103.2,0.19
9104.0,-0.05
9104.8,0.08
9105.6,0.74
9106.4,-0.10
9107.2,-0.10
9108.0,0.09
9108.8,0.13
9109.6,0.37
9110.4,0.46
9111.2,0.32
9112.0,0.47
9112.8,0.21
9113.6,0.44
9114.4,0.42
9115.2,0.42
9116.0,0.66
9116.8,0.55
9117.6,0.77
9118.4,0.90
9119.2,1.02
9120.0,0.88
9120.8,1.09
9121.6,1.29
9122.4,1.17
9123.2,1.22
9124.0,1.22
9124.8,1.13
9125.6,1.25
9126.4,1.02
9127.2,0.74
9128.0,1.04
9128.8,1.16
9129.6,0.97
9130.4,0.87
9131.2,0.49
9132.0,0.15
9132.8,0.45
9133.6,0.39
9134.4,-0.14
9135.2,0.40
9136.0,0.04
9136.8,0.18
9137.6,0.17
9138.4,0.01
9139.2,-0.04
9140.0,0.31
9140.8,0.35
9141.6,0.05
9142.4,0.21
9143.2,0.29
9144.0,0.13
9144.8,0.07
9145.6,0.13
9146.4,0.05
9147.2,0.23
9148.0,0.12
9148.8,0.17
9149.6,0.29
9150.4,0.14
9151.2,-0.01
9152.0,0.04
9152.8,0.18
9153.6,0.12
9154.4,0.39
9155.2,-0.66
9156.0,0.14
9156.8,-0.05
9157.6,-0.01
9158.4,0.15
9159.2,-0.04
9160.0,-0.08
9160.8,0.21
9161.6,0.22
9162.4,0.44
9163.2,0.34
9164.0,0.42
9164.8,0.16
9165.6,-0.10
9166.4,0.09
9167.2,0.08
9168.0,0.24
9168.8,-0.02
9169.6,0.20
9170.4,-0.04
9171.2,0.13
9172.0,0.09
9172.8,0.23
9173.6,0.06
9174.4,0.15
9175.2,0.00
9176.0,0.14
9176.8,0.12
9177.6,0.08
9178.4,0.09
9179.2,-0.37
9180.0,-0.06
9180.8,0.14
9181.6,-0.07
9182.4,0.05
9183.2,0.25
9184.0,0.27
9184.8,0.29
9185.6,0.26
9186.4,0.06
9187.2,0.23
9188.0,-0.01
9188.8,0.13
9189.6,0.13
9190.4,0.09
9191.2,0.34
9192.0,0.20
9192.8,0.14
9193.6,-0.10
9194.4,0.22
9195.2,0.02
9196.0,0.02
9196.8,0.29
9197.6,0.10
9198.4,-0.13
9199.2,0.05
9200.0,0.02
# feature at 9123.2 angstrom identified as [O II] 3727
